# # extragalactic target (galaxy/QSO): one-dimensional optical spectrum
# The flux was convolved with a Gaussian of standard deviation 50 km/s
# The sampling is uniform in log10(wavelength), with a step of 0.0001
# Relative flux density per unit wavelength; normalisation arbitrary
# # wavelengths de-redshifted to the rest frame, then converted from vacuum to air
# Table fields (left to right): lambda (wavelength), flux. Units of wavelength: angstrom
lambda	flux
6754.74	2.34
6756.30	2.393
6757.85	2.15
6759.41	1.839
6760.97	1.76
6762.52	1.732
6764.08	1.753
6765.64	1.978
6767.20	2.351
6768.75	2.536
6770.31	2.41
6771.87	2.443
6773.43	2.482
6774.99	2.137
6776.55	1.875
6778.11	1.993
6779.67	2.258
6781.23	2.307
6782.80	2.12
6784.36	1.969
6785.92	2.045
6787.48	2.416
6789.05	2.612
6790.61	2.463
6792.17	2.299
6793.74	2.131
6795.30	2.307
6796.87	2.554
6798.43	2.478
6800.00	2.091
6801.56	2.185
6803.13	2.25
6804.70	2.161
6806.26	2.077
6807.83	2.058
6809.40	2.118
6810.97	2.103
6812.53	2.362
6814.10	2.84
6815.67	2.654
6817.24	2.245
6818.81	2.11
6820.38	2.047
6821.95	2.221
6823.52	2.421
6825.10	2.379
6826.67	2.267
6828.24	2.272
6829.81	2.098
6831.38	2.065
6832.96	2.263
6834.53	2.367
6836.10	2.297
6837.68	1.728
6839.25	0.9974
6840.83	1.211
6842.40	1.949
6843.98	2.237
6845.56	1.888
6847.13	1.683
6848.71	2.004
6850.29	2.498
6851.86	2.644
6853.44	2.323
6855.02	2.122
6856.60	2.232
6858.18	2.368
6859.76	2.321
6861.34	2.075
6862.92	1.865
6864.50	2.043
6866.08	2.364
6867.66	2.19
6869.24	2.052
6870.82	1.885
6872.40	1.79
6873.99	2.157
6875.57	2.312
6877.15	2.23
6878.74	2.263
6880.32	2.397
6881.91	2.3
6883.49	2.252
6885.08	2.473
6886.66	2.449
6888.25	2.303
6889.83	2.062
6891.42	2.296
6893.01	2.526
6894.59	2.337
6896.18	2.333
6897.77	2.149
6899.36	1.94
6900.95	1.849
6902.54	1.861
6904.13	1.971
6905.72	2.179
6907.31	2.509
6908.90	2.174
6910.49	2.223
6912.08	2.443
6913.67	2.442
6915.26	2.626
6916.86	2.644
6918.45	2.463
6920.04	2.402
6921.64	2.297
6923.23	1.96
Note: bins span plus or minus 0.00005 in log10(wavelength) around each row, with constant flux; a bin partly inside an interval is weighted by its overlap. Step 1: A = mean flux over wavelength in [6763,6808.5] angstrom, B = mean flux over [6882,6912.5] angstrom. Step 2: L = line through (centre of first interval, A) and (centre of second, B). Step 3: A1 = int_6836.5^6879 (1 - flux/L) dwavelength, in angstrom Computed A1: 3.3 angstrom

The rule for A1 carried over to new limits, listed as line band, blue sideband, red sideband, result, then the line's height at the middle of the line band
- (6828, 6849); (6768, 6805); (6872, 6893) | 3.23 angstrom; 2.27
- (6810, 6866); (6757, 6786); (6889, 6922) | 1.06 angstrom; 2.19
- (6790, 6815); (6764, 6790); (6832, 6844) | -2.47 angstrom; 2.08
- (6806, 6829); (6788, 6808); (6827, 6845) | -1.78 angstrom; 2.12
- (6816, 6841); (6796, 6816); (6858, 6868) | 1.68 angstrom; 2.24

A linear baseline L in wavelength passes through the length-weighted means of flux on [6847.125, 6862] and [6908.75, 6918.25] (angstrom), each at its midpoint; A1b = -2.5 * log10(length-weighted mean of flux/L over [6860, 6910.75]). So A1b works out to 0.08 mag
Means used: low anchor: 2.26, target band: 2.18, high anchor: 2.45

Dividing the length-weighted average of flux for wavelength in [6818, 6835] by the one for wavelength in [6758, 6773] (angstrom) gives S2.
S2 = 1.1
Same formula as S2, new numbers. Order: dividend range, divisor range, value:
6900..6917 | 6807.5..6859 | 1.04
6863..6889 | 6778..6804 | 0.97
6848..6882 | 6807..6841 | 1.02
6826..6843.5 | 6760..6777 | 0.92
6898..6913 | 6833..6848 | 1.16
